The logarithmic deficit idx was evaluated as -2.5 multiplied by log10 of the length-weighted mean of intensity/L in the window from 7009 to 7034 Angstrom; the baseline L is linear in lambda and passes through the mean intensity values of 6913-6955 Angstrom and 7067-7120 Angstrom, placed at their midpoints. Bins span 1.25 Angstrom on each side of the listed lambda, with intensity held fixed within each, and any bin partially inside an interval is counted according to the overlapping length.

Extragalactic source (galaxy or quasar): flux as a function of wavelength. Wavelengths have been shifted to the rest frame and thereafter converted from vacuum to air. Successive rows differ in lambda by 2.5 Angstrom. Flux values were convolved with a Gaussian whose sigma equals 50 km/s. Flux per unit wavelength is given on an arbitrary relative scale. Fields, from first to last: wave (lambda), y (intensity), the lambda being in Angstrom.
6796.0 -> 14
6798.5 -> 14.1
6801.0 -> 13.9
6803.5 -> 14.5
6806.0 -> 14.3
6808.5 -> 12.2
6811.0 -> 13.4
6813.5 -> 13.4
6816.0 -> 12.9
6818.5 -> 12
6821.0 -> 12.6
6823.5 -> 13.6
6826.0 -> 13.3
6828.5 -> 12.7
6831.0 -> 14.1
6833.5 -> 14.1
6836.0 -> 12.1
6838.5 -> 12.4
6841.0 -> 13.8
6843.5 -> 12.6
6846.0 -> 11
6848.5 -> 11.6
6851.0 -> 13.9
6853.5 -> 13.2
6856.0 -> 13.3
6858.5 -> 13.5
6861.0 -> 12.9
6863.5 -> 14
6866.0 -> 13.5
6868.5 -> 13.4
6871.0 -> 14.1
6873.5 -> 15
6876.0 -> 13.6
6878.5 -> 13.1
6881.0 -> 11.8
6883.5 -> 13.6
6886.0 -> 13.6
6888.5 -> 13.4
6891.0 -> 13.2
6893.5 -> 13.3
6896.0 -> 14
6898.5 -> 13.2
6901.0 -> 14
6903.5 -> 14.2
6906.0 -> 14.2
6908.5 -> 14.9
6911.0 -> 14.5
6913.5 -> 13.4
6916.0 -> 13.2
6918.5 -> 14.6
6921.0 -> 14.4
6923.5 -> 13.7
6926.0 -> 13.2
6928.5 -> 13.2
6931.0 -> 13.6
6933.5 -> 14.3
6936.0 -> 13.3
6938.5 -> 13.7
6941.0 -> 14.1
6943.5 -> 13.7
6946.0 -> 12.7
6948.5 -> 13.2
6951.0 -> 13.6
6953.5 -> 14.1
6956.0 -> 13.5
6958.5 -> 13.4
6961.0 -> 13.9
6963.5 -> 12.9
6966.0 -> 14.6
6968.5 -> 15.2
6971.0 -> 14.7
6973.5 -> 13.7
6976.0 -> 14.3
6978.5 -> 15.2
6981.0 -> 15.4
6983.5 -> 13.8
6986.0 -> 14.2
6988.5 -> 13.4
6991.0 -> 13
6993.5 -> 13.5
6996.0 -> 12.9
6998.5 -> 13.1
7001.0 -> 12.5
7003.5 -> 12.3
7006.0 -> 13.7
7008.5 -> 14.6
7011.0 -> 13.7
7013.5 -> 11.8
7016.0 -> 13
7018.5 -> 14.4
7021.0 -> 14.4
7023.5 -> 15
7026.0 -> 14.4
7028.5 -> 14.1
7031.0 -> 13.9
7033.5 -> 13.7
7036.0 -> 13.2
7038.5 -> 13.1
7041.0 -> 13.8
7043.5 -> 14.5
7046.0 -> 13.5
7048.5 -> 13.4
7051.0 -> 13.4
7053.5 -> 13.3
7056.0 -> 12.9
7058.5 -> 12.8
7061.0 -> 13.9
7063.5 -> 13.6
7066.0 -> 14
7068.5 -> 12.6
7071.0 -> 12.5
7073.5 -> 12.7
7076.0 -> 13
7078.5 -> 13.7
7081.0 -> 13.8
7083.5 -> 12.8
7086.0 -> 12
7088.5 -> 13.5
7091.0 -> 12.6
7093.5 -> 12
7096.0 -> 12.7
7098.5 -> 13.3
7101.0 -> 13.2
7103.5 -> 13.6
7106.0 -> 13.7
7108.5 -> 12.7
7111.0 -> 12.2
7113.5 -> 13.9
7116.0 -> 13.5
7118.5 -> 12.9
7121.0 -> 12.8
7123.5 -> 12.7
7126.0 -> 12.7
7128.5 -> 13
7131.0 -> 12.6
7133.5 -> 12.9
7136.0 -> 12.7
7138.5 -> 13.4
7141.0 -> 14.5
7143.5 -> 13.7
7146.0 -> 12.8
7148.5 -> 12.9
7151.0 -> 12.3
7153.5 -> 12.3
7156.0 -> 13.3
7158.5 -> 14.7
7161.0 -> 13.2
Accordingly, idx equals -0.05 mag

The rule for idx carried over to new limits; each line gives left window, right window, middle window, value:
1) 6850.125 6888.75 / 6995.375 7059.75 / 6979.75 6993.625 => -0.03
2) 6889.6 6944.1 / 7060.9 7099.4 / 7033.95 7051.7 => -0.03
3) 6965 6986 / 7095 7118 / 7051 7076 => 0.04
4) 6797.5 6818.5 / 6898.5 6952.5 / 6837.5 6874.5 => 0.03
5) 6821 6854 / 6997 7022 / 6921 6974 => -0.04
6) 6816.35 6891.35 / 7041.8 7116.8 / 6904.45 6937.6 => -0.06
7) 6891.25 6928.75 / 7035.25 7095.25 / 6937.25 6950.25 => 0.02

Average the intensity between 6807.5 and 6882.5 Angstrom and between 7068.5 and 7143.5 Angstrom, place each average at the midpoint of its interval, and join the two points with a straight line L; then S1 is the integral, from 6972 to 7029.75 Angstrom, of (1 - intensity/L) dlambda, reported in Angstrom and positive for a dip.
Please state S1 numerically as -3.1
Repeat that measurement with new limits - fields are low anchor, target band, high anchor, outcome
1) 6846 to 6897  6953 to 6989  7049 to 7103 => -2.62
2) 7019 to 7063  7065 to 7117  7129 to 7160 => 1.62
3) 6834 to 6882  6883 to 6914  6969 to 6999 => -0.98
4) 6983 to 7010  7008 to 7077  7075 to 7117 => -1.62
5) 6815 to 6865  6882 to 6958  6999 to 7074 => -3.00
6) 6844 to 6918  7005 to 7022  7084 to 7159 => -0.55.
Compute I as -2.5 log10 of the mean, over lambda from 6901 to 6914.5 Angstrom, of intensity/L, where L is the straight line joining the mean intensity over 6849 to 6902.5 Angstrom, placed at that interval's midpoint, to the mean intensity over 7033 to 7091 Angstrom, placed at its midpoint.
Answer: -0.06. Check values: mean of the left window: 13.5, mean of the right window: 13.3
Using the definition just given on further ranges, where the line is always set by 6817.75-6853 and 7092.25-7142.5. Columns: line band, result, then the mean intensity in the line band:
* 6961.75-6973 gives -0.11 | 14.3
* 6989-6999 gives -0.01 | 13.1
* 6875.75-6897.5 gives -0.03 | 13.3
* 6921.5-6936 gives -0.06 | 13.6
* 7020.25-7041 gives -0.08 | 14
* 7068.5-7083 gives 0.00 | 13.1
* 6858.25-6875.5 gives -0.07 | 13.8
